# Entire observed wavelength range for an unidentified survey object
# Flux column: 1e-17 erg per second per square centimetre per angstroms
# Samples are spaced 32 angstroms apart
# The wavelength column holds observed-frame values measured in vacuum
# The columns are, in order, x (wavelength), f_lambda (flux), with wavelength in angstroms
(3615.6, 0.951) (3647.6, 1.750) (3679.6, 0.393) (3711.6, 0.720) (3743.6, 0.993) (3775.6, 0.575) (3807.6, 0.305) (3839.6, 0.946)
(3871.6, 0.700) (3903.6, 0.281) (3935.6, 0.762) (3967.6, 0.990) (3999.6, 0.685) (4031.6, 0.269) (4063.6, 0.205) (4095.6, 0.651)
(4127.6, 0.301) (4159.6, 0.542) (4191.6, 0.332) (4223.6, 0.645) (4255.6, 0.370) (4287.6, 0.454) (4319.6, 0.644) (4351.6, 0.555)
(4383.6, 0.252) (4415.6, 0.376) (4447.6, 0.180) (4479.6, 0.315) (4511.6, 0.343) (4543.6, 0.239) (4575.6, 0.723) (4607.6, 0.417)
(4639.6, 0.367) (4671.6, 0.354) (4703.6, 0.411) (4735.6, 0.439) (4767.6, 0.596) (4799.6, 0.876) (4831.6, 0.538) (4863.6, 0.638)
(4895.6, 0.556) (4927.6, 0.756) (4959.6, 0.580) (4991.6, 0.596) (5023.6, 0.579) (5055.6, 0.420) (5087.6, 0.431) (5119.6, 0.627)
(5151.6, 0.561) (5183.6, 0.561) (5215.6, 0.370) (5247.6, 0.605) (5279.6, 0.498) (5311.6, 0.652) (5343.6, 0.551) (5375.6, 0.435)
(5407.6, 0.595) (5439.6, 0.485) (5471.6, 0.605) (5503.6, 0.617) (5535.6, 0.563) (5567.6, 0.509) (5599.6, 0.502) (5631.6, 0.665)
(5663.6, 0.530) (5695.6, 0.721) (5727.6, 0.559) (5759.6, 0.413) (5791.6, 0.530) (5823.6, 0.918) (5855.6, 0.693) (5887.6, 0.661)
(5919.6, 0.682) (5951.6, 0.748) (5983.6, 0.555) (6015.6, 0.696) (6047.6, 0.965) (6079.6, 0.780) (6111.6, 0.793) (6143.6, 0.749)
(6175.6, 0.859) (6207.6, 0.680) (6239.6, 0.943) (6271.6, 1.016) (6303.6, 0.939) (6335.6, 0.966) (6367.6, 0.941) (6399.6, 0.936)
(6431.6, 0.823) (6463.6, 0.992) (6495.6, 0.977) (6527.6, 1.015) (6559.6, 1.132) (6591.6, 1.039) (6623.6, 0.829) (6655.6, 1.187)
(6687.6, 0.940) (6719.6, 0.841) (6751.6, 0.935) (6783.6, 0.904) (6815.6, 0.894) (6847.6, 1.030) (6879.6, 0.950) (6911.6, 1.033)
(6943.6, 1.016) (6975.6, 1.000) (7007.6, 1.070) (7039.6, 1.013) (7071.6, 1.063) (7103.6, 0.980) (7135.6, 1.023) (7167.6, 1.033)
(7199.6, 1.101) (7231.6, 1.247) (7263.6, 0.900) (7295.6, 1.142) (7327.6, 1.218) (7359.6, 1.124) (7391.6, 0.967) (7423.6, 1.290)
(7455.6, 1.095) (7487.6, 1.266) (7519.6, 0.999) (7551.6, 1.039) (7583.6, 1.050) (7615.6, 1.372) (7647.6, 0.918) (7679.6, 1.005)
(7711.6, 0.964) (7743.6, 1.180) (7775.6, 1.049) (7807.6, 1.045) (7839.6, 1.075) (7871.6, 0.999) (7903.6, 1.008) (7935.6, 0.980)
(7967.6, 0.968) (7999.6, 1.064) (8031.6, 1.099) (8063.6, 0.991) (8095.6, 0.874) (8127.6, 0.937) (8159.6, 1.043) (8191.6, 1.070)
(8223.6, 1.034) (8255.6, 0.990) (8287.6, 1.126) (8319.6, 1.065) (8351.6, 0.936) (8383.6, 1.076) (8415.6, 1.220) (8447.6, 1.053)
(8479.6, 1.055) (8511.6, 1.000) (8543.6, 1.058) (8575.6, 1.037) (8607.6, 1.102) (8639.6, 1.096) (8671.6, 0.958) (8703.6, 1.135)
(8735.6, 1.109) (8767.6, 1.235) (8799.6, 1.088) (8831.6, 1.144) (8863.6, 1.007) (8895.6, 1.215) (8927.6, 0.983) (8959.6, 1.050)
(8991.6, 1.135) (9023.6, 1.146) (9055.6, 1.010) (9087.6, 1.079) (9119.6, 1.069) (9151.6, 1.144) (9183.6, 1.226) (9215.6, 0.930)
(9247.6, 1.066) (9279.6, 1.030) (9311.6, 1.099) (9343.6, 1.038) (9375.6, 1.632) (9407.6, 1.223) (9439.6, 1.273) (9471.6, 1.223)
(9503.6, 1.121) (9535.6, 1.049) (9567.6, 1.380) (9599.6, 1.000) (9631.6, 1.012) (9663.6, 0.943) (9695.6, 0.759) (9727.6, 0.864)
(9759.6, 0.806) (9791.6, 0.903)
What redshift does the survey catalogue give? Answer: 0.56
